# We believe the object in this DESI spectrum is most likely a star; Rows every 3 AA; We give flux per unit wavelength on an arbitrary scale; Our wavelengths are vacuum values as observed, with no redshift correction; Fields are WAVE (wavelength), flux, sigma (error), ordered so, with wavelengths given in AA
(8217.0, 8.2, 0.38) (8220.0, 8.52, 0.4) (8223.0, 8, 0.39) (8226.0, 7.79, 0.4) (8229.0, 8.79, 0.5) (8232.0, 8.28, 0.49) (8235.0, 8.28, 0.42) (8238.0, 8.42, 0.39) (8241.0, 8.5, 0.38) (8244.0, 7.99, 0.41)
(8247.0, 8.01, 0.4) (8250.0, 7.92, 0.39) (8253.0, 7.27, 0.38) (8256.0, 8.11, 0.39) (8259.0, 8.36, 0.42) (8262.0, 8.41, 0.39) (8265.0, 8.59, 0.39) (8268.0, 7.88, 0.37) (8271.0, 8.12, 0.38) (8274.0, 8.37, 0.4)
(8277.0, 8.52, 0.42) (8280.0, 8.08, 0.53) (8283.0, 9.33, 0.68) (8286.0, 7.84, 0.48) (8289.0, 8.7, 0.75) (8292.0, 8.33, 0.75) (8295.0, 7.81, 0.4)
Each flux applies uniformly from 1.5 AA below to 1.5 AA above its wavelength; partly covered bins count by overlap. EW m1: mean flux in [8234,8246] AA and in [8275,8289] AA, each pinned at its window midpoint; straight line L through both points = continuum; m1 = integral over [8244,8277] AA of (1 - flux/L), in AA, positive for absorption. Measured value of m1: 1.0 AA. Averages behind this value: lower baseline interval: 8.29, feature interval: 8.12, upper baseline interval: 8.47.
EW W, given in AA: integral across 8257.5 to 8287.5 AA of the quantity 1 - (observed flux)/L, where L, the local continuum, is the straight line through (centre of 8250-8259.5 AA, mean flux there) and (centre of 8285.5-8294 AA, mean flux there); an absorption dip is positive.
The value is -1.0 AA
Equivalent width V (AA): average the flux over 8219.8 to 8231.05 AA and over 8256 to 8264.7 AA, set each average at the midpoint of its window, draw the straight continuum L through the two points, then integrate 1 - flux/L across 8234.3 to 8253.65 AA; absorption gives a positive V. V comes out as 0.53 AA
